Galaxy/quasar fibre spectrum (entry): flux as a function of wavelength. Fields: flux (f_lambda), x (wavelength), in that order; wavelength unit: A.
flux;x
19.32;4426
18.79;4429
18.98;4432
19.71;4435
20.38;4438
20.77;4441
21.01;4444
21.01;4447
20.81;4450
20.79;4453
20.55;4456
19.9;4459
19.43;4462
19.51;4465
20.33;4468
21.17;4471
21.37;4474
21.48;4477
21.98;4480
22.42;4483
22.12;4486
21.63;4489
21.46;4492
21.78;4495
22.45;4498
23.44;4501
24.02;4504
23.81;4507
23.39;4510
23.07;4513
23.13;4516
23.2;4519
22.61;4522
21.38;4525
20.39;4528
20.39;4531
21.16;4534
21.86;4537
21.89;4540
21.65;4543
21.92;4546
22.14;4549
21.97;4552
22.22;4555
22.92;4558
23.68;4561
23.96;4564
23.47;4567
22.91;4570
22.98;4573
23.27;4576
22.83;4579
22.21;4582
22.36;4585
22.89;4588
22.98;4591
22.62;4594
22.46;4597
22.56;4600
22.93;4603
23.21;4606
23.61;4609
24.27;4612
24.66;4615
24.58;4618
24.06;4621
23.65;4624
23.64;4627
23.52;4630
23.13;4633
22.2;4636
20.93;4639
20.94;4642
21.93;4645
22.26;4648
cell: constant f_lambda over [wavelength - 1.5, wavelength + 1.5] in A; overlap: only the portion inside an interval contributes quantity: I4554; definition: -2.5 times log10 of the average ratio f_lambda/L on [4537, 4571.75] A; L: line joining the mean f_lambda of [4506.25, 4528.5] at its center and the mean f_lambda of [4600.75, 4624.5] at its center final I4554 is 0.026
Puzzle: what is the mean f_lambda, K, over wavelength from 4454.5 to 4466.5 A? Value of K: 19.8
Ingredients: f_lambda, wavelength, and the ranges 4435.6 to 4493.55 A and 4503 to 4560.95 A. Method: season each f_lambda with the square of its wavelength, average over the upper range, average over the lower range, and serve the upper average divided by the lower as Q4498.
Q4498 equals 1.1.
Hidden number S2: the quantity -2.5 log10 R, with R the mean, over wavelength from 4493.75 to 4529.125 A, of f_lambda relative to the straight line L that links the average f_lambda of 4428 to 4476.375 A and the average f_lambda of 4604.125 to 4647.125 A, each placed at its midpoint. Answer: -0.073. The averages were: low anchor 20.3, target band 22.8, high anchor 23.2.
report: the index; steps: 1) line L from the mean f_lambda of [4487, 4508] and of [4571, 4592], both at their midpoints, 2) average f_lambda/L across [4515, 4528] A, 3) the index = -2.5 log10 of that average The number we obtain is 0.02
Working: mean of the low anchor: 22.6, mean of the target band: 22.3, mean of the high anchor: 22.8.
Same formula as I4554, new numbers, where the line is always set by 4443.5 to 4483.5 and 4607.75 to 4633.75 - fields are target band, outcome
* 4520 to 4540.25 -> 0.04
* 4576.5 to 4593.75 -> 0.03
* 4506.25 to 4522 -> -0.07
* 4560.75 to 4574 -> -0.02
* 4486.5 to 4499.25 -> -0.02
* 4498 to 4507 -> -0.09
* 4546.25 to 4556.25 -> 0.02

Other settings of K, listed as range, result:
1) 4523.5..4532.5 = 20.7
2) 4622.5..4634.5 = 23.5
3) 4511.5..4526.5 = 22.7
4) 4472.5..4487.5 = 21.9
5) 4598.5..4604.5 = 22.7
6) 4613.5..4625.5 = 24.2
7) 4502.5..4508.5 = 23.9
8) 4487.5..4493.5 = 21.5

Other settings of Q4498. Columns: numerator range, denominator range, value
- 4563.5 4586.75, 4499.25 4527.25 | 1.02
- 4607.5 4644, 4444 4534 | 1.14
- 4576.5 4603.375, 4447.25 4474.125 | 1.18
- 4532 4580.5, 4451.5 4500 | 1.10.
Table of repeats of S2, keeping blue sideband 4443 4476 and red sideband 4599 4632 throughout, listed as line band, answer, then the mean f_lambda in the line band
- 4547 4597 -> 0.000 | 22.8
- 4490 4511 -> -0.073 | 22.9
